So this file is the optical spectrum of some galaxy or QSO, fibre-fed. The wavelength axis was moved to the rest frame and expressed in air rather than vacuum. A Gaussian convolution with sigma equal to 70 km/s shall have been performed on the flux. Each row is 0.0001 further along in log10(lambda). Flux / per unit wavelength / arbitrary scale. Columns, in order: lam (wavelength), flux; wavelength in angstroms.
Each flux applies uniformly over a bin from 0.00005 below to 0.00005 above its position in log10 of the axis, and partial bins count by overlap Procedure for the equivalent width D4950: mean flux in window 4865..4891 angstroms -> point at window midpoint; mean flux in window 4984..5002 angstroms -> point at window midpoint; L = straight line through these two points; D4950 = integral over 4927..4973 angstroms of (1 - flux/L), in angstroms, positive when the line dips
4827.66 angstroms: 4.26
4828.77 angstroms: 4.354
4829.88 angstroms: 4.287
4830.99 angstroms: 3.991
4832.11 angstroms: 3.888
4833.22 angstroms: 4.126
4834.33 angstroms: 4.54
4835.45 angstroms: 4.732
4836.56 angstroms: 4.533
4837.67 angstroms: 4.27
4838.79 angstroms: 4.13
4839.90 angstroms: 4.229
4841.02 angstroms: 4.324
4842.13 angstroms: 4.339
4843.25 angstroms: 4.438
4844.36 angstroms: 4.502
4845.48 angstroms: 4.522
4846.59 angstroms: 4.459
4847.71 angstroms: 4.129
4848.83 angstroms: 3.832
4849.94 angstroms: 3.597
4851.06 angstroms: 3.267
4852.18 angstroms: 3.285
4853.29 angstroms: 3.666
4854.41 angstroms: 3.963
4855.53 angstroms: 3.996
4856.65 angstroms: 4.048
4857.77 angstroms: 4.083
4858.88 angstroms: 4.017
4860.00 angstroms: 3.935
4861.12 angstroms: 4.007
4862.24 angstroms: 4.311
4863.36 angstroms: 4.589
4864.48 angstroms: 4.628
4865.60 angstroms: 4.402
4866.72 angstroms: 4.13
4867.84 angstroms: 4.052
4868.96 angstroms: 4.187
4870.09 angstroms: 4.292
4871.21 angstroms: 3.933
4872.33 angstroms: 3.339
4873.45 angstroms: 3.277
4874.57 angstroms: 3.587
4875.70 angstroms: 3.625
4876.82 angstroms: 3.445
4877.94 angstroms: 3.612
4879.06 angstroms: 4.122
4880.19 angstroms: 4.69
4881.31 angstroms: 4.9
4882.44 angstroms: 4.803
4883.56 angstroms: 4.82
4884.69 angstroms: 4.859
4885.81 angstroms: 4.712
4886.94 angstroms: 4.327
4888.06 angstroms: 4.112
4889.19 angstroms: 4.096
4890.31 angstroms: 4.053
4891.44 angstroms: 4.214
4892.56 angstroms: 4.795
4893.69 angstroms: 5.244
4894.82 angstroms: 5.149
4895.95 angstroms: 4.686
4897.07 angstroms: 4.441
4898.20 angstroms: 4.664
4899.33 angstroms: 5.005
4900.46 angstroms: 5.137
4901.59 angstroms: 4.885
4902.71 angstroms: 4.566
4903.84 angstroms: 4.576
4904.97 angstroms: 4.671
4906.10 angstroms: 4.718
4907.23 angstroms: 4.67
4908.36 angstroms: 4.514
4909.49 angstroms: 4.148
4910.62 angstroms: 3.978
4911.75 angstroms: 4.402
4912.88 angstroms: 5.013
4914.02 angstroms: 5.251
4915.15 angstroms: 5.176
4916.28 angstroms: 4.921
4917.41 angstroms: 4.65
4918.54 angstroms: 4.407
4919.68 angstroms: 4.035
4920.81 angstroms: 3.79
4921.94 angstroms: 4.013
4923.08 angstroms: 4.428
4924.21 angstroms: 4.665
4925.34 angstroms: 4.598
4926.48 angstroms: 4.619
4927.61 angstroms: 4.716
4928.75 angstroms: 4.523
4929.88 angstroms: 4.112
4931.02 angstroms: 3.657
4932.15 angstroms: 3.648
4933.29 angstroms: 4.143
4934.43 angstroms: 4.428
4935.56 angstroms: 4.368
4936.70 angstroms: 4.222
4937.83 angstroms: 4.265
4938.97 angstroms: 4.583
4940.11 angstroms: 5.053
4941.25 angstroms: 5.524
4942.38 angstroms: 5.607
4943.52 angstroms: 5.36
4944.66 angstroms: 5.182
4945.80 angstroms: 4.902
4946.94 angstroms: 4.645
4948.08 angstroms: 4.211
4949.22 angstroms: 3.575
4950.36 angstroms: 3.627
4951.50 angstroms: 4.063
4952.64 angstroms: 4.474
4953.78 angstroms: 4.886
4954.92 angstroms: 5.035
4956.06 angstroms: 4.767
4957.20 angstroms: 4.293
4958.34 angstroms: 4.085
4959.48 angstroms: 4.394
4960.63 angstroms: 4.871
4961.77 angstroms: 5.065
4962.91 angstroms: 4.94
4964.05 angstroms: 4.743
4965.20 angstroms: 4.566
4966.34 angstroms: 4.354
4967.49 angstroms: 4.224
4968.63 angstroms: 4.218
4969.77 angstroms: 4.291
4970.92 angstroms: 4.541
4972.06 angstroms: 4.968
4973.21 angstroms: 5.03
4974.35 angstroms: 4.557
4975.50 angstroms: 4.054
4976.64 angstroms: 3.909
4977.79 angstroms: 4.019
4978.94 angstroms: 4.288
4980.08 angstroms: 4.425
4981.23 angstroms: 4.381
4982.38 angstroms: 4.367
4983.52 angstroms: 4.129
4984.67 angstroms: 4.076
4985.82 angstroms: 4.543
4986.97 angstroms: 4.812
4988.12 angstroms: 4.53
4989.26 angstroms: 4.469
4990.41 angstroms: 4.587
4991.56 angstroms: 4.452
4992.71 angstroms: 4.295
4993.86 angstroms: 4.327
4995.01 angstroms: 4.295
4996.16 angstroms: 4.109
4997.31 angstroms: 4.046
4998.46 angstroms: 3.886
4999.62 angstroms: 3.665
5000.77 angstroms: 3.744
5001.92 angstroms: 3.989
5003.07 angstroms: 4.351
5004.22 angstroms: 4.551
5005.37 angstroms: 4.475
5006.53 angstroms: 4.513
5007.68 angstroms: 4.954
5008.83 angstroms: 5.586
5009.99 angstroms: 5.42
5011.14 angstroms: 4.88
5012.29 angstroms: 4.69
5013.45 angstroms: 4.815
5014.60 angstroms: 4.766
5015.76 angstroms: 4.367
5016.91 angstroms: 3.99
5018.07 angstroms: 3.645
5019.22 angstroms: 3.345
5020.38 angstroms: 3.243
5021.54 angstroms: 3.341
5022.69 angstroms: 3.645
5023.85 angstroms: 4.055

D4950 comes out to -3.55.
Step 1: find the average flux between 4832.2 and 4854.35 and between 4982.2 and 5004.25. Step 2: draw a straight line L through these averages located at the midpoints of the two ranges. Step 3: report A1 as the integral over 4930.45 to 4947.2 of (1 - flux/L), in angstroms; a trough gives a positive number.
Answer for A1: -1.7 angstroms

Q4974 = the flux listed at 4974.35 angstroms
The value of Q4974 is 4.557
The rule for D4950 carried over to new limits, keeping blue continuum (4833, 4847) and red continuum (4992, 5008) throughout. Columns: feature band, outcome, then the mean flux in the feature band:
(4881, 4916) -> -2.7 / 4.66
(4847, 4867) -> 1.8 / 4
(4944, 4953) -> -0.1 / 4.34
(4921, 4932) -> -0.1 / 4.32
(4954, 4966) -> -1.2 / 4.68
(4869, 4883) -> 1.2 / 3.98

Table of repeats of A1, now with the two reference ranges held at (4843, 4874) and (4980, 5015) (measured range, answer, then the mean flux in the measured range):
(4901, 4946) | -3.7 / 4.57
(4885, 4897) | -1.2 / 4.54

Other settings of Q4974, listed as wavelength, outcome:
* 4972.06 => 4.968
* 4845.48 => 4.522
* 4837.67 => 4.27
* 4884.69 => 4.859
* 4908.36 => 4.514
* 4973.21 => 5.03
